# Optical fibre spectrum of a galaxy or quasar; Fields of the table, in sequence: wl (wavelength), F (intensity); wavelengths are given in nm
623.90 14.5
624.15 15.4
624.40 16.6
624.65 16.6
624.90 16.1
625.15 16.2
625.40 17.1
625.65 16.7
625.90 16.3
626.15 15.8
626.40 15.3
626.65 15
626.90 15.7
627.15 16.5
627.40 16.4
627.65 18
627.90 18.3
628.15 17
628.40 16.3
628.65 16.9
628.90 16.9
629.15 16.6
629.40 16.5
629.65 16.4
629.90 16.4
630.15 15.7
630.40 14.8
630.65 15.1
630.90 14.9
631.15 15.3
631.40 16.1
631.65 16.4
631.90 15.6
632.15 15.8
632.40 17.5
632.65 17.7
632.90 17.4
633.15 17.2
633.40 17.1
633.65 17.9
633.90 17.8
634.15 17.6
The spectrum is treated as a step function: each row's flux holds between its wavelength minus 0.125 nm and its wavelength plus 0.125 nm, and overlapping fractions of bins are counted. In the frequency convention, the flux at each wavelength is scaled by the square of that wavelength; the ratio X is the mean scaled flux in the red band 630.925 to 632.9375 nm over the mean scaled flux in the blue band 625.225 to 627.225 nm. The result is 1.0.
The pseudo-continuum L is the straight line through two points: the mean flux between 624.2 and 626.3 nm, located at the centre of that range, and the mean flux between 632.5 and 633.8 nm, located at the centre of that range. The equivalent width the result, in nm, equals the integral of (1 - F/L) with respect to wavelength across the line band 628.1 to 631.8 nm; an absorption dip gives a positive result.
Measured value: 0.21 nm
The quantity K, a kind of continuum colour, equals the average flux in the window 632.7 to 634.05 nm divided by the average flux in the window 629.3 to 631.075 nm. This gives 1.12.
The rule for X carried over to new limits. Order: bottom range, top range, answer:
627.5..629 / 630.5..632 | 0.91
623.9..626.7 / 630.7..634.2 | 1.06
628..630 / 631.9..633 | 1.03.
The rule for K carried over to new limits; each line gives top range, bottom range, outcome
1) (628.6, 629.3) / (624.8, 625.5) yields 1.02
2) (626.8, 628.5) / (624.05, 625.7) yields 1.03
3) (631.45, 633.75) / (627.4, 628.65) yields 0.98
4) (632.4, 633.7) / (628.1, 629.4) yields 1.04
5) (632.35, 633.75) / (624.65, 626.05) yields 1.06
